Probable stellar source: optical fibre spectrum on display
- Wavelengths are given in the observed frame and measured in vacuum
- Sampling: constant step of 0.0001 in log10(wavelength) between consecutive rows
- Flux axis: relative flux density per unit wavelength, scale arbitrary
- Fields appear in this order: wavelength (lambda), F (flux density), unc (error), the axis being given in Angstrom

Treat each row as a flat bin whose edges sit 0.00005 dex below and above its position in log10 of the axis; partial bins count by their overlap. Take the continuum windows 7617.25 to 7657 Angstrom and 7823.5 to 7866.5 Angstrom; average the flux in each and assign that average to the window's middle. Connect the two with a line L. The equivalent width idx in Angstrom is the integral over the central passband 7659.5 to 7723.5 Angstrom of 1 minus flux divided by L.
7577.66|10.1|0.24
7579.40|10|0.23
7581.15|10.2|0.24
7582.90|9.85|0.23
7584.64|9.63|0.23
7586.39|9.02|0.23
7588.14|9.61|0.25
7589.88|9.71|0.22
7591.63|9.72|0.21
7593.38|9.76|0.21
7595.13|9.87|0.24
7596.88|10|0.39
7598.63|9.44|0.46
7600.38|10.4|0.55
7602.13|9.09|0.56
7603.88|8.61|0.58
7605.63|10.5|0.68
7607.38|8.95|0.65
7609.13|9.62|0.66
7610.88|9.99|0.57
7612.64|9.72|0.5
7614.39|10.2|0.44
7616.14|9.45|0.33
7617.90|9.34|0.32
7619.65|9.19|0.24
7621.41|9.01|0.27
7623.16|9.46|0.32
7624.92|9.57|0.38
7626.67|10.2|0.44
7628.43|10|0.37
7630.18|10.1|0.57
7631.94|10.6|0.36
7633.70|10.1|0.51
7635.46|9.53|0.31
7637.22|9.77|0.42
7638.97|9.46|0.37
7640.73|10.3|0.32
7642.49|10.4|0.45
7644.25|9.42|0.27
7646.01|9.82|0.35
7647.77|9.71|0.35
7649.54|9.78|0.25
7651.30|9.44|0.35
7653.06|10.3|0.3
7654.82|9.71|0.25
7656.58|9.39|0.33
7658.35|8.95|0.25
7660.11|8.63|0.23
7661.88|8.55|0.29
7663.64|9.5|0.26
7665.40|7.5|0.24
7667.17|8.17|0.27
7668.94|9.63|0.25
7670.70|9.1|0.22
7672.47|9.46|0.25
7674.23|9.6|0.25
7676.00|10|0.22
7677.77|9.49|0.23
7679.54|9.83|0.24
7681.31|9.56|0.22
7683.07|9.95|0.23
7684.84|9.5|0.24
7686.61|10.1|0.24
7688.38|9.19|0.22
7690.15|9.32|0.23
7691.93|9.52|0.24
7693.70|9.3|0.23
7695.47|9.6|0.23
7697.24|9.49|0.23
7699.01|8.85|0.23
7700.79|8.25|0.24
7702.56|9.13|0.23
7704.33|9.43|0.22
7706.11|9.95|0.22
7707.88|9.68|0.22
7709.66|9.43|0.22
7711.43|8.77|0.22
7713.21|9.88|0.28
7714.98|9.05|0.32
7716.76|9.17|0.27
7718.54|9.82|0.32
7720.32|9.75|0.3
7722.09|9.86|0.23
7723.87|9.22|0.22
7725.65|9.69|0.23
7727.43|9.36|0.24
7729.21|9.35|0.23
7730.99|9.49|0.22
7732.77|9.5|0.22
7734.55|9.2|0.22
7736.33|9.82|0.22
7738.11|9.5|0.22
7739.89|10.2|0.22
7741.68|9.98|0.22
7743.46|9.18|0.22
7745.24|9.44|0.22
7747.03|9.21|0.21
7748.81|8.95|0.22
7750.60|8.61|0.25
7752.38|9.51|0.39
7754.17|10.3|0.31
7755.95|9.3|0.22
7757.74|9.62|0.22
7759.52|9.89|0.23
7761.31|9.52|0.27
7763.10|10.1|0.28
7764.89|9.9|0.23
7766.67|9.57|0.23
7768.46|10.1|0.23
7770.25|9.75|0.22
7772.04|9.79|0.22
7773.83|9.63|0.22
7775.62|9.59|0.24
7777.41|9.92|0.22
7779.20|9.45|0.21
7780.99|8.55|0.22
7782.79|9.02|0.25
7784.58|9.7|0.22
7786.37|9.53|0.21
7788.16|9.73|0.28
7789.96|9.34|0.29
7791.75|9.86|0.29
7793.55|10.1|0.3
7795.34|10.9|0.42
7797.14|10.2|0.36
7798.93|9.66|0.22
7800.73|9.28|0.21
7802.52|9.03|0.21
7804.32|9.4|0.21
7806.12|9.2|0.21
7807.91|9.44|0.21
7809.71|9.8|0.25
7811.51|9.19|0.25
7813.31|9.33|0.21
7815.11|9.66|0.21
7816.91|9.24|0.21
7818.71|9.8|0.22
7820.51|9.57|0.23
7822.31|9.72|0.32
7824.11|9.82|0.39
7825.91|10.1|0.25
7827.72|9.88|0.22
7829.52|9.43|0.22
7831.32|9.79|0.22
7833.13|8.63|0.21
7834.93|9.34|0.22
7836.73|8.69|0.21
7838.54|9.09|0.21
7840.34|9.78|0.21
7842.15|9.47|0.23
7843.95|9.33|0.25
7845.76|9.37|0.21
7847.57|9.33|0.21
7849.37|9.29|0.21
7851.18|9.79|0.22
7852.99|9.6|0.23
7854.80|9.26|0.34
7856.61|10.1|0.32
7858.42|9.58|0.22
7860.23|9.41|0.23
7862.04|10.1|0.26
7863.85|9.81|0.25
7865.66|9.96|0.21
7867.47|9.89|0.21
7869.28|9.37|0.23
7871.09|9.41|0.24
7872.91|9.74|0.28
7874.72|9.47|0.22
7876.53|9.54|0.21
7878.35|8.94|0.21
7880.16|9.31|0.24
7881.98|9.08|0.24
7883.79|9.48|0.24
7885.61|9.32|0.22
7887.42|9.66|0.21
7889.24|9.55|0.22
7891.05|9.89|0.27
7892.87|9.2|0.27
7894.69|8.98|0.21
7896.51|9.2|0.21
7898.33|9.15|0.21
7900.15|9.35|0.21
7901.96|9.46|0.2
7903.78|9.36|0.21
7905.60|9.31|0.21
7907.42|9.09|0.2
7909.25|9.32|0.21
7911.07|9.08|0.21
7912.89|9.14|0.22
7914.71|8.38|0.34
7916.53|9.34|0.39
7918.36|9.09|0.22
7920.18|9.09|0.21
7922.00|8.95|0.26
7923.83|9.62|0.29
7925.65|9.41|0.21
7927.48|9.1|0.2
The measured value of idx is 2.5 Angstrom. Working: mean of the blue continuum 9.77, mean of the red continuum 9.54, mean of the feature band 9.34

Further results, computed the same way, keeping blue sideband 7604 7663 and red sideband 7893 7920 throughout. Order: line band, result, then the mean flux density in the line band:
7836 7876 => -1.3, 9.54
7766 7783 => -0.3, 9.55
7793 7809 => -0.6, 9.69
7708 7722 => 0.1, 9.45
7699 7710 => 0.3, 9.26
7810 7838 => -0.5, 9.48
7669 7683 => 0.0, 9.61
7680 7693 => 0.0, 9.59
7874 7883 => -0.1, 9.27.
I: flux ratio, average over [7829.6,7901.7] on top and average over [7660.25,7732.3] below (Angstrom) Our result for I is 1.0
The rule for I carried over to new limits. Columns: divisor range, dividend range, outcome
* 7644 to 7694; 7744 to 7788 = 1.02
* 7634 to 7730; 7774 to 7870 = 1.01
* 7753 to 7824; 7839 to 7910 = 0.98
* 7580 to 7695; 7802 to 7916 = 0.98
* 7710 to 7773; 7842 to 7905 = 0.99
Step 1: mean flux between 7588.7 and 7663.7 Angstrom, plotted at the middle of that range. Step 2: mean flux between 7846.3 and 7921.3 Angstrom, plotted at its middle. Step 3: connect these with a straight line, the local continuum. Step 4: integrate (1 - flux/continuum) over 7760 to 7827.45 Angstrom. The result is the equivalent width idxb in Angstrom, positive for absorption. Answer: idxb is -1.1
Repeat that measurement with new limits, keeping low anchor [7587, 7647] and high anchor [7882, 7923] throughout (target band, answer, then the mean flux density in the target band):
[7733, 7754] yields 0.14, 9.45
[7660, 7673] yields 1.12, 8.81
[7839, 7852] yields -0.17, 9.47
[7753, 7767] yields -0.43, 9.78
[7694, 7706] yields 0.50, 9.19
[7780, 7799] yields -0.51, 9.69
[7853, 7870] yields -0.74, 9.72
